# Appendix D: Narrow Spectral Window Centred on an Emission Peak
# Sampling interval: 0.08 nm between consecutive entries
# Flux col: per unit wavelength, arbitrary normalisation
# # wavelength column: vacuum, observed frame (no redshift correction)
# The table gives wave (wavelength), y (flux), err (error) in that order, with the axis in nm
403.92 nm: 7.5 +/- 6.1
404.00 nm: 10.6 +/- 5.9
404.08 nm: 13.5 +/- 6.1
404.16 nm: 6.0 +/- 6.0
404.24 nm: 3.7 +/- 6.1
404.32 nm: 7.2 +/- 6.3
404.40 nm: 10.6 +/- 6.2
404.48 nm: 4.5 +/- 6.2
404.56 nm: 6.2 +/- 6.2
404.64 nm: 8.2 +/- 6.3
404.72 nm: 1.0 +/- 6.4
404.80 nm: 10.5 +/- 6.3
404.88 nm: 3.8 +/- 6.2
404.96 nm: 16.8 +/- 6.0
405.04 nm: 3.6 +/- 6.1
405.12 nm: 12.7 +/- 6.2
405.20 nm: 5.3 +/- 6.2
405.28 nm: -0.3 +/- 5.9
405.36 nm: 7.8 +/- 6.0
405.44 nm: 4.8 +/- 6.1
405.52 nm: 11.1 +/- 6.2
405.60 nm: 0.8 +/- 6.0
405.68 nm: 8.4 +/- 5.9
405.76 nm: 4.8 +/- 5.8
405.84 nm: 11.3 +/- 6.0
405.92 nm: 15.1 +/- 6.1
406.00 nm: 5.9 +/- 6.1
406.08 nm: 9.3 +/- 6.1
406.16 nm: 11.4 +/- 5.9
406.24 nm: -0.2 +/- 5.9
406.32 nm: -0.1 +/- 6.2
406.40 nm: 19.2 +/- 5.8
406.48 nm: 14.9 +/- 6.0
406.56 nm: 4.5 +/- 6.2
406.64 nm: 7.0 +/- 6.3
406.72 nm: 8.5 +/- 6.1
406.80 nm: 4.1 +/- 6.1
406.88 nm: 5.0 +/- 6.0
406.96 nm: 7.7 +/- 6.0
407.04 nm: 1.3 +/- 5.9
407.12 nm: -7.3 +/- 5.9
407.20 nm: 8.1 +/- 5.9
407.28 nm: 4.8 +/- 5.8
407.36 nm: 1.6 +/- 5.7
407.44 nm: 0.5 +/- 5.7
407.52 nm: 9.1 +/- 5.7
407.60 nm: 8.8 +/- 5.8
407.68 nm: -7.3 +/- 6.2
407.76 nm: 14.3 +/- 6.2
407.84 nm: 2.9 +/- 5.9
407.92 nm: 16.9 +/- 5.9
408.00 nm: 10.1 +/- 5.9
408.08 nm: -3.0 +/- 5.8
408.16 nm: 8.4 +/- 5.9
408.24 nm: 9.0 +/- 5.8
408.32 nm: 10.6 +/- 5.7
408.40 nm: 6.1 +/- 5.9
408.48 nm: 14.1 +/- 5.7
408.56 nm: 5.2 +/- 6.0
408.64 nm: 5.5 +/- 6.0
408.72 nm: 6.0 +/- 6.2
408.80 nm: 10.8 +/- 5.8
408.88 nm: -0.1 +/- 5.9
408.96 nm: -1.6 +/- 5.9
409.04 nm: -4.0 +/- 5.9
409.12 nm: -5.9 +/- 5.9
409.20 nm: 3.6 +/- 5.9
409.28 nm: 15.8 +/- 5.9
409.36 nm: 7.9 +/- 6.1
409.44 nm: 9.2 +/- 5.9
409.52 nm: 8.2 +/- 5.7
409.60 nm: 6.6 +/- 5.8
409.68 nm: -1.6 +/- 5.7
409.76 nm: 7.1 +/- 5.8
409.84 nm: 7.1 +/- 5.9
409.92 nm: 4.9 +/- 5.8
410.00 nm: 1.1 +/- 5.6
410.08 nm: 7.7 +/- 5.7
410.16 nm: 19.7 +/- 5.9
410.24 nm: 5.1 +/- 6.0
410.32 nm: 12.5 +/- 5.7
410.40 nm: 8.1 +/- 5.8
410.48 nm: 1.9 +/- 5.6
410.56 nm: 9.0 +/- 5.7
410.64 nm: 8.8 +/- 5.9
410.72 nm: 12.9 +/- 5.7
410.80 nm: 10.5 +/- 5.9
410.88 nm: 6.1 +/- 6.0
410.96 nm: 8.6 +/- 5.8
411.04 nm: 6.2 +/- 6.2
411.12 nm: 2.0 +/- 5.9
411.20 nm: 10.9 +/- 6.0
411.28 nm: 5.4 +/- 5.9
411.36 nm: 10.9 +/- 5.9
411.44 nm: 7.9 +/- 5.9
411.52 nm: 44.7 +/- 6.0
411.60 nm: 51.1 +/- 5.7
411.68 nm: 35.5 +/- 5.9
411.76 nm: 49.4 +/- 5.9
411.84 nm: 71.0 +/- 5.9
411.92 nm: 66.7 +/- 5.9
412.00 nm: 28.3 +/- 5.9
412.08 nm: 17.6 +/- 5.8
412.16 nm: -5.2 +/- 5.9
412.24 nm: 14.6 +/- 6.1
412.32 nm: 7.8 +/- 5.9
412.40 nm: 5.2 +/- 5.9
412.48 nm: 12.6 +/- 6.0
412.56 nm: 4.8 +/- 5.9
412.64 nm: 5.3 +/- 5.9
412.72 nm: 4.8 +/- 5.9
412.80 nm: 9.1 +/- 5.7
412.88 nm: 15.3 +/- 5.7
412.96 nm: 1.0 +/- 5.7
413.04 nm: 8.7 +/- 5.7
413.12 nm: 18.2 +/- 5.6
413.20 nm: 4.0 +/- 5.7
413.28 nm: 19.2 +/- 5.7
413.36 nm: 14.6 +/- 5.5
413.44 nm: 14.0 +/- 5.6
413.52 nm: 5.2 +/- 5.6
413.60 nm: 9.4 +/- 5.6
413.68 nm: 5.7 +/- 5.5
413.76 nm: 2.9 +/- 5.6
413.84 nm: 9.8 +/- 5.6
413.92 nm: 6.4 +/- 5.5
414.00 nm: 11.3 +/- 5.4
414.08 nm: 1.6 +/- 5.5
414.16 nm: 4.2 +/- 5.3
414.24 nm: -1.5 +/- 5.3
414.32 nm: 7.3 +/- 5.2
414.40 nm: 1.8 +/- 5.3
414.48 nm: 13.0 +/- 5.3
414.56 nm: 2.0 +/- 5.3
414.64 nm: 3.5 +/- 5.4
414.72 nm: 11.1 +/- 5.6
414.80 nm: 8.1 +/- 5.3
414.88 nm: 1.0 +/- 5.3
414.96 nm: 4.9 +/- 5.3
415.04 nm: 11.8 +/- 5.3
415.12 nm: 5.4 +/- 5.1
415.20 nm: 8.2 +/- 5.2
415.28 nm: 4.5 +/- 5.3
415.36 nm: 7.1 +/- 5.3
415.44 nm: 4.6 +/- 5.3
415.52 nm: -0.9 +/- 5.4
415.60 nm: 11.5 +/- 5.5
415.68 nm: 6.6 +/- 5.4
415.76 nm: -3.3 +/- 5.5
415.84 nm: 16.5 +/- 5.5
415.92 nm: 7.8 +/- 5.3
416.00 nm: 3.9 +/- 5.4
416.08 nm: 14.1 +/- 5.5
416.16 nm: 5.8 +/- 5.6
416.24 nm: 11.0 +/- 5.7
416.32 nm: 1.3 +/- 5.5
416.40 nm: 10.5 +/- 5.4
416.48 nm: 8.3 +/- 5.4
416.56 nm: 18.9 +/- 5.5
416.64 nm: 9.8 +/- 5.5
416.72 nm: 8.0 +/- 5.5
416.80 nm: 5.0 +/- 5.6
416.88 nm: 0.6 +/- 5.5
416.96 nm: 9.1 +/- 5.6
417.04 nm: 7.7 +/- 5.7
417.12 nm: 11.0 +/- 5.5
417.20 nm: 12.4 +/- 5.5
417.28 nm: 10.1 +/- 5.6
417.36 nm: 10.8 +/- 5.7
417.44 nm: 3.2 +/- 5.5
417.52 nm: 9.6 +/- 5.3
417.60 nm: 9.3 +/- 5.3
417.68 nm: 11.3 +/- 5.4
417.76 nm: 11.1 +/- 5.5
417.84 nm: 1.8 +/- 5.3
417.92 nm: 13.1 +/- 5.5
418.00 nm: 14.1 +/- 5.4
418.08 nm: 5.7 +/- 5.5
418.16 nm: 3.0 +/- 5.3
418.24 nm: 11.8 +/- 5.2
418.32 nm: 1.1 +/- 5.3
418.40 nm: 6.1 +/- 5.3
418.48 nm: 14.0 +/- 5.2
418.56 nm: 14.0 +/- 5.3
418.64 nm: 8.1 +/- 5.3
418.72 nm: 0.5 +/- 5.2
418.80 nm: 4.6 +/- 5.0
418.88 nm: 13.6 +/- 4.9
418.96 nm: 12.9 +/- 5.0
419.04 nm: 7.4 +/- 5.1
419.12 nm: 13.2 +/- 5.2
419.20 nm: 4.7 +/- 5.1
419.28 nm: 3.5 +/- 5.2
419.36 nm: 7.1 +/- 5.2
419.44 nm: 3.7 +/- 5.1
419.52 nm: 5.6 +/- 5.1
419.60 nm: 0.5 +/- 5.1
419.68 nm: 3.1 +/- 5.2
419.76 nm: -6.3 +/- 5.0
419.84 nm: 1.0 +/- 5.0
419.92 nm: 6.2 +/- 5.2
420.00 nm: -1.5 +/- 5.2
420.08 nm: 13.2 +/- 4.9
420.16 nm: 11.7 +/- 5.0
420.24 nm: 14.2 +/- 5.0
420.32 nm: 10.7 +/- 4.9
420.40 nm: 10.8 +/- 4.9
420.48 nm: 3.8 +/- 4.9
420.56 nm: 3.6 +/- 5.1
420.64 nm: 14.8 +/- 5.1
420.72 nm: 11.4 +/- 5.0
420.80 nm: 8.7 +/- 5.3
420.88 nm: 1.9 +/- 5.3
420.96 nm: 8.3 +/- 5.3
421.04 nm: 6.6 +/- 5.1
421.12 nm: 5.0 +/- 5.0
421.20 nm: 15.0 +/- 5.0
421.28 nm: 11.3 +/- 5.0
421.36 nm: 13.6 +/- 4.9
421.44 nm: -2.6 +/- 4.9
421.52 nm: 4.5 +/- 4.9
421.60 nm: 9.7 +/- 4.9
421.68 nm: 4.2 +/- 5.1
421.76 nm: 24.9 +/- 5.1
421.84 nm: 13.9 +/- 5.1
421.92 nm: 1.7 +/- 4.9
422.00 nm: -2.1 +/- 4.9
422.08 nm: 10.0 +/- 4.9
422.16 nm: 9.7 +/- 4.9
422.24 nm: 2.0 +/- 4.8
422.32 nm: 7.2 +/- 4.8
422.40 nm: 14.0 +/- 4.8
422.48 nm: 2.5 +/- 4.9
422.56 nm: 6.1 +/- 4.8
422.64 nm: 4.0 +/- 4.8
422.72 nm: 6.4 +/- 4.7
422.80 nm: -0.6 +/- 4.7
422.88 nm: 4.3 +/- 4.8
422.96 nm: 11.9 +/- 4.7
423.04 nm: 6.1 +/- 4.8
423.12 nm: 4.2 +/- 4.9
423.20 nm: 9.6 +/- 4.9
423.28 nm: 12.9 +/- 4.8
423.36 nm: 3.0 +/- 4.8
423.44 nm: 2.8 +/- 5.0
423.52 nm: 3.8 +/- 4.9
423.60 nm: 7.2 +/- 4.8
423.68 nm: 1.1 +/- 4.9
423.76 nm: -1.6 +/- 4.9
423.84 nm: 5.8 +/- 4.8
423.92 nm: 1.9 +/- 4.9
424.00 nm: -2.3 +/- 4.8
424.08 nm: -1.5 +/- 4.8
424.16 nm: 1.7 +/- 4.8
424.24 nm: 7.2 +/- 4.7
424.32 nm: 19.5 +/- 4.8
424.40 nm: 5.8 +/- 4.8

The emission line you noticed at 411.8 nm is [O II]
